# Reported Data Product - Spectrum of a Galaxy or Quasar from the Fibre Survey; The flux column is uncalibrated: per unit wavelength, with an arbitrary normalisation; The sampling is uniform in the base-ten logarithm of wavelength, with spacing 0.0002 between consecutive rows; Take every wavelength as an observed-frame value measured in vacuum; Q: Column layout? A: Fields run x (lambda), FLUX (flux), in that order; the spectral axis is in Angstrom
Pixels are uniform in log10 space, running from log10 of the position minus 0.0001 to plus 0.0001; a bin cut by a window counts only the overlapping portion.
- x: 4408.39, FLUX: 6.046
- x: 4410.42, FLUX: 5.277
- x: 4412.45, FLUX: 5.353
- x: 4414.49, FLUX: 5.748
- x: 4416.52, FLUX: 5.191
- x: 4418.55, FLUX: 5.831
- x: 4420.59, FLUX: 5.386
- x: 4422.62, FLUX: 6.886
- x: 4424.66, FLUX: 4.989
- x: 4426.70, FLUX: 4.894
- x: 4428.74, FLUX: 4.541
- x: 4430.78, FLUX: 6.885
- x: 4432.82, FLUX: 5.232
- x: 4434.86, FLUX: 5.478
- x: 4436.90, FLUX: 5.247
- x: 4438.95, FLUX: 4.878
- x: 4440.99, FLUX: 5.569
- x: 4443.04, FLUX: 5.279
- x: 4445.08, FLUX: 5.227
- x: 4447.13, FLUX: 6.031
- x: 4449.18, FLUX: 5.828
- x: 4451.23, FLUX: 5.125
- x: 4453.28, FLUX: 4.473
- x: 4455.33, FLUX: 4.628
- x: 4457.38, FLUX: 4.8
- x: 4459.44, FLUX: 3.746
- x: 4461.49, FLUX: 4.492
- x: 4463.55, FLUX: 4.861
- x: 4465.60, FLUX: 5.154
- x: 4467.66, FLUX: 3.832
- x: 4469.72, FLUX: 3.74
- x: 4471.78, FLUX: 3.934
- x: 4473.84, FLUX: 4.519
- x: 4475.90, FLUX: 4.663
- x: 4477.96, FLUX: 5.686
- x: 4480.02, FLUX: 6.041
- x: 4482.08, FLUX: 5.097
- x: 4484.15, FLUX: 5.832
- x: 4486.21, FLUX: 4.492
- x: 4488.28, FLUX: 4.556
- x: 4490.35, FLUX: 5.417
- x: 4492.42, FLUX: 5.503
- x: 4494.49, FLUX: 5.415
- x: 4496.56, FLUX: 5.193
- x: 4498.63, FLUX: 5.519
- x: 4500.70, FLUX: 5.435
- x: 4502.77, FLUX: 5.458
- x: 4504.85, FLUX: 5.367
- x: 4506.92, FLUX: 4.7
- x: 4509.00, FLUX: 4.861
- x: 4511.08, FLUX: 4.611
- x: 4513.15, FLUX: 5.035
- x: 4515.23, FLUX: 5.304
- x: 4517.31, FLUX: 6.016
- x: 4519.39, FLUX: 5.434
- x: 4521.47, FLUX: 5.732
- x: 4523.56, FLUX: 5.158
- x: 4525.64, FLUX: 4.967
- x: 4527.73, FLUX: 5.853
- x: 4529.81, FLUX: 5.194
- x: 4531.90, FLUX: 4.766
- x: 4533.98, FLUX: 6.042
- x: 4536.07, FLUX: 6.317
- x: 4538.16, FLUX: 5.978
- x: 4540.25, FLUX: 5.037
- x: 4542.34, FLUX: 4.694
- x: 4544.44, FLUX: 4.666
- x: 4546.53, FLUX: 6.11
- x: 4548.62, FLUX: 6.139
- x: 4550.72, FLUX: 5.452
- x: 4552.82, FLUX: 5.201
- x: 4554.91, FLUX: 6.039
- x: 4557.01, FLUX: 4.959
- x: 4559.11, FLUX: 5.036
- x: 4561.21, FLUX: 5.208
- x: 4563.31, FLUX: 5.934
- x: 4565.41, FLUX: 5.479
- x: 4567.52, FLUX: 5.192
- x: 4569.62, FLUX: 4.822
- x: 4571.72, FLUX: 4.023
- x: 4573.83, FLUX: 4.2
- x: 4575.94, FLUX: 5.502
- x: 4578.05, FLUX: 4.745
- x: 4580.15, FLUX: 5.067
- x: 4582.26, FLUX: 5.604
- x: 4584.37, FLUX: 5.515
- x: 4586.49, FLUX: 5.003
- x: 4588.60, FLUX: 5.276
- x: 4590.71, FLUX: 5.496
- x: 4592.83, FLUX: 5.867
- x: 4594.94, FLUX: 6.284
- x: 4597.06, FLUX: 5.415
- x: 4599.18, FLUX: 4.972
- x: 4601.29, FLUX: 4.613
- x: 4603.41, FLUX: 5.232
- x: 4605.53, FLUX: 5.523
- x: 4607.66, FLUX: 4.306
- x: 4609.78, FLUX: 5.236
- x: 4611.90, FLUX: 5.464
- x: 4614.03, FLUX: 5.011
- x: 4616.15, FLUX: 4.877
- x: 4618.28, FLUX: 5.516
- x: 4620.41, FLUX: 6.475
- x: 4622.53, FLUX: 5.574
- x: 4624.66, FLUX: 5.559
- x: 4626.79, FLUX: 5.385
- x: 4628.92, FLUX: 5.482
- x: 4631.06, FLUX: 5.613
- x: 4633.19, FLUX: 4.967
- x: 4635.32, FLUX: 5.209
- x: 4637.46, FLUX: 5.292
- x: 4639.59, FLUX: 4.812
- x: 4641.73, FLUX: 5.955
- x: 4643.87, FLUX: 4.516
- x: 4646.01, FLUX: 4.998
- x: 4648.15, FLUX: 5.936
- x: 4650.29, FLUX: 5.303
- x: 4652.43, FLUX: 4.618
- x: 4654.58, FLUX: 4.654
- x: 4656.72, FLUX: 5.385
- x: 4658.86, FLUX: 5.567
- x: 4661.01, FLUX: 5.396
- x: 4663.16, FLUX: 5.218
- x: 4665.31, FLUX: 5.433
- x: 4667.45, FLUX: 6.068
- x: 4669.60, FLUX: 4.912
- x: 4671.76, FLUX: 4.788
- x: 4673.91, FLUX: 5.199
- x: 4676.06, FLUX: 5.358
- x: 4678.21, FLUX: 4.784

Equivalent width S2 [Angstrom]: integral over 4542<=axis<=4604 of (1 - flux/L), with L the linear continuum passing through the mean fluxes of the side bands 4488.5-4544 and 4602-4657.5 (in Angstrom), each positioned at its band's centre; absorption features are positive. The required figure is 0.34 Angstrom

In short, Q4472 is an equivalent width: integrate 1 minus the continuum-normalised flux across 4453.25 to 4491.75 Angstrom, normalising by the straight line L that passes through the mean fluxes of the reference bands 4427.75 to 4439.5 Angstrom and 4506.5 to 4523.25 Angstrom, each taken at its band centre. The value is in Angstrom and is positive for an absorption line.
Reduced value 4.1 Angstrom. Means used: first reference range 5.4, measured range 4.75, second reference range 5.23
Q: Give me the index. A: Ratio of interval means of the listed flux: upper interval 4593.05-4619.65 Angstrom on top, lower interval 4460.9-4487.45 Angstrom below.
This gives 1.09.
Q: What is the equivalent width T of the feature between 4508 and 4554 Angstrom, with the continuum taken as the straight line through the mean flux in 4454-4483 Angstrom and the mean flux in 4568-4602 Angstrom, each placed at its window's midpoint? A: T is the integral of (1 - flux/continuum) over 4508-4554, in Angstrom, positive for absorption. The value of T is -4.36 Angstrom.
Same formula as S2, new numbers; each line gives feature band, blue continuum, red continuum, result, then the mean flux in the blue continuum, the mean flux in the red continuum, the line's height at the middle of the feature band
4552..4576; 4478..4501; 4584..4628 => 1.0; 5.33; 5.36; 5.35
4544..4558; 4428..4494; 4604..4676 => -1.1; 5.03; 5.28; 5.16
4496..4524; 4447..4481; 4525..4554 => -0.5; 4.76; 5.47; 5.19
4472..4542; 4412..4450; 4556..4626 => 1.2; 5.5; 5.24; 5.38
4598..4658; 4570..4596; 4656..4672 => 0.7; 5.21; 5.37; 5.3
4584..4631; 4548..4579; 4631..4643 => -1.2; 5.18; 5.27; 5.24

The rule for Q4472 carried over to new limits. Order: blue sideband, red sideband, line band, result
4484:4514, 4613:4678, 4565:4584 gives 0.94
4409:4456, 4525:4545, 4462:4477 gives 2.77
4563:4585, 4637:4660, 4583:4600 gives -1.32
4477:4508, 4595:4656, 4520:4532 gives -0.06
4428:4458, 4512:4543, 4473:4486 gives 0.23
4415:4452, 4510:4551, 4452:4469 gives 3.02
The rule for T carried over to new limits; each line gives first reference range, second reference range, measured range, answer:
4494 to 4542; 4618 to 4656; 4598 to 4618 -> 1.1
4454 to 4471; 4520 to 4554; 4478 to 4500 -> -2.5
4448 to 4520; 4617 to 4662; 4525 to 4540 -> -1.4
